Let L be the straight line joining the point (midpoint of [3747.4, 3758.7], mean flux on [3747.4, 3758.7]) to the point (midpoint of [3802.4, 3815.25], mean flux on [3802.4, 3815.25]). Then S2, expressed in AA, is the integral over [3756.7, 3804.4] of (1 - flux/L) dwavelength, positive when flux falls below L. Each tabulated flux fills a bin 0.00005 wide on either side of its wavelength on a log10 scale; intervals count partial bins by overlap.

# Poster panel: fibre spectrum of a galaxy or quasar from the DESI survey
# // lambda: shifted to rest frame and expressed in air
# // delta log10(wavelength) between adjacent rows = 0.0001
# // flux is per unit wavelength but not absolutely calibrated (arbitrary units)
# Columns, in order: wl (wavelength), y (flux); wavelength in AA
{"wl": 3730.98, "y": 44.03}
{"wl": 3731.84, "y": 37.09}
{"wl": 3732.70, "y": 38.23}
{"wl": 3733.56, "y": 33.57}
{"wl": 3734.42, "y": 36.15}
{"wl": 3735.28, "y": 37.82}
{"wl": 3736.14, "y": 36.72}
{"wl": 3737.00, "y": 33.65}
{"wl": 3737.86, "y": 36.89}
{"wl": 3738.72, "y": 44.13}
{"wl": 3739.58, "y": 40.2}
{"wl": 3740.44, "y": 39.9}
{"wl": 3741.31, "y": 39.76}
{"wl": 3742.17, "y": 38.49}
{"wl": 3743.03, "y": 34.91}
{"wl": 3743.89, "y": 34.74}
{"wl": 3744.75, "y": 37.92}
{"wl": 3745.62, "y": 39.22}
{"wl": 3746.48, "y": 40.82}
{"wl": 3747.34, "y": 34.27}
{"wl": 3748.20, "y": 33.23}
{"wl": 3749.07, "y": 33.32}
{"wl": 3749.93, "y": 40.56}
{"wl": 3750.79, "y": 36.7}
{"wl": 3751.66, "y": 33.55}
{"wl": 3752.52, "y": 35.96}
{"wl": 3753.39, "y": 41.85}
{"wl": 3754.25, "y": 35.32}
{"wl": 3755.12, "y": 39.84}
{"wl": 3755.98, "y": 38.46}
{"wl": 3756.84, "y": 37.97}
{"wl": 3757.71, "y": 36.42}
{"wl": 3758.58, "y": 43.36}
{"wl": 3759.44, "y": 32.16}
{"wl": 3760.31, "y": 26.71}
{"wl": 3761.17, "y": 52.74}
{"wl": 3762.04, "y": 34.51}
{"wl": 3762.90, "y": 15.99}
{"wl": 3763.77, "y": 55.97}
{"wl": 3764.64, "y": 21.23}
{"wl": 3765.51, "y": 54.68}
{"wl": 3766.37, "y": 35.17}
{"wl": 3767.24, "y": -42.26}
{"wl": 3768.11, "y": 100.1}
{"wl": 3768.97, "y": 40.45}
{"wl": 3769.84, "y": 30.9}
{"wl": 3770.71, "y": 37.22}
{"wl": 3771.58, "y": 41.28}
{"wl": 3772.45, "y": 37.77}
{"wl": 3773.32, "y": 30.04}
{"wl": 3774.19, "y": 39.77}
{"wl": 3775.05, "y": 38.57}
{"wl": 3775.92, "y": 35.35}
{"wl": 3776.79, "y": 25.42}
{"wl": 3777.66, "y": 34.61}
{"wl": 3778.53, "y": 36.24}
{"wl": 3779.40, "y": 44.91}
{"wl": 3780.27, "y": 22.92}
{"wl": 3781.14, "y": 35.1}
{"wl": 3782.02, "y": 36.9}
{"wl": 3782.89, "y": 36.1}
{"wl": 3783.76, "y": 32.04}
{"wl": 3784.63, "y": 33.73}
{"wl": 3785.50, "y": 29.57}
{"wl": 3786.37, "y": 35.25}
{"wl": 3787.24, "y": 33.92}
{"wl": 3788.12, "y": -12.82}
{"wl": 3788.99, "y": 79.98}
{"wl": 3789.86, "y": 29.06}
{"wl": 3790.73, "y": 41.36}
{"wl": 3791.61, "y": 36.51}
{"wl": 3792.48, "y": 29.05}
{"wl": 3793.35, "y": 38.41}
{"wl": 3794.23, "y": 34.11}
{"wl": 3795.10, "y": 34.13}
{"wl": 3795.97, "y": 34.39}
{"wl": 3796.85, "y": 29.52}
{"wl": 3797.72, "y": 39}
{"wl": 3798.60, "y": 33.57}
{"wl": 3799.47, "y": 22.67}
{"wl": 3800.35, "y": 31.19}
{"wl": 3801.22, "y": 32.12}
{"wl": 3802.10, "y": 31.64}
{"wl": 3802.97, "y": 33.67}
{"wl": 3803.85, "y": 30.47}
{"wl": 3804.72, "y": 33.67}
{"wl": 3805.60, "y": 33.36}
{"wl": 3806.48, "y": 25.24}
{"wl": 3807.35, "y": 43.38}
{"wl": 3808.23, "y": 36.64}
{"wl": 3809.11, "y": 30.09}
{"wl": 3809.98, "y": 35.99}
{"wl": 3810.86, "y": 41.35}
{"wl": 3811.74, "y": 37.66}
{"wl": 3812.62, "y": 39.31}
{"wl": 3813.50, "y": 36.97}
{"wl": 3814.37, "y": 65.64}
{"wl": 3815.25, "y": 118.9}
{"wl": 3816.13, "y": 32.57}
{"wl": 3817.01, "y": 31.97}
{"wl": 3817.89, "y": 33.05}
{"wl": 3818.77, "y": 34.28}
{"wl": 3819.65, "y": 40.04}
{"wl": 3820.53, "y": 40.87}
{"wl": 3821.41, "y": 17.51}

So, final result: 4.99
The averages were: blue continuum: 37.1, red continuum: 40.1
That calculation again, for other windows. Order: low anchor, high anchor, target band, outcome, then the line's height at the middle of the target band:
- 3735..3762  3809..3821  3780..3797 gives 3.3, 41.8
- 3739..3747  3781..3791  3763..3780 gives -0.3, 35.5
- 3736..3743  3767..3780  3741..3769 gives 0.6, 37.6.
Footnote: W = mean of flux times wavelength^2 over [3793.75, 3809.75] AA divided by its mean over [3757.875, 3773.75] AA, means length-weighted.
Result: 0.9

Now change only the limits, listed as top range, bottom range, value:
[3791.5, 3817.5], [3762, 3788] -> 1.12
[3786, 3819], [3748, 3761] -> 1.04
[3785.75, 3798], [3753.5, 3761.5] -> 0.92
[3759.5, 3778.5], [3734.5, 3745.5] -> 0.95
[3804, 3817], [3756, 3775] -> 1.21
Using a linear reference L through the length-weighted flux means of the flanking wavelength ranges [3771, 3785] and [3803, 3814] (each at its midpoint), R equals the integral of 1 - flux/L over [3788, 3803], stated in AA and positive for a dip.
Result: 0.5 AA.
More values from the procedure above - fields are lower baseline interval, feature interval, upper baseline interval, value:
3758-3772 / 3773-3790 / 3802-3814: 0.9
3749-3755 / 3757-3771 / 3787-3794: 0.1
